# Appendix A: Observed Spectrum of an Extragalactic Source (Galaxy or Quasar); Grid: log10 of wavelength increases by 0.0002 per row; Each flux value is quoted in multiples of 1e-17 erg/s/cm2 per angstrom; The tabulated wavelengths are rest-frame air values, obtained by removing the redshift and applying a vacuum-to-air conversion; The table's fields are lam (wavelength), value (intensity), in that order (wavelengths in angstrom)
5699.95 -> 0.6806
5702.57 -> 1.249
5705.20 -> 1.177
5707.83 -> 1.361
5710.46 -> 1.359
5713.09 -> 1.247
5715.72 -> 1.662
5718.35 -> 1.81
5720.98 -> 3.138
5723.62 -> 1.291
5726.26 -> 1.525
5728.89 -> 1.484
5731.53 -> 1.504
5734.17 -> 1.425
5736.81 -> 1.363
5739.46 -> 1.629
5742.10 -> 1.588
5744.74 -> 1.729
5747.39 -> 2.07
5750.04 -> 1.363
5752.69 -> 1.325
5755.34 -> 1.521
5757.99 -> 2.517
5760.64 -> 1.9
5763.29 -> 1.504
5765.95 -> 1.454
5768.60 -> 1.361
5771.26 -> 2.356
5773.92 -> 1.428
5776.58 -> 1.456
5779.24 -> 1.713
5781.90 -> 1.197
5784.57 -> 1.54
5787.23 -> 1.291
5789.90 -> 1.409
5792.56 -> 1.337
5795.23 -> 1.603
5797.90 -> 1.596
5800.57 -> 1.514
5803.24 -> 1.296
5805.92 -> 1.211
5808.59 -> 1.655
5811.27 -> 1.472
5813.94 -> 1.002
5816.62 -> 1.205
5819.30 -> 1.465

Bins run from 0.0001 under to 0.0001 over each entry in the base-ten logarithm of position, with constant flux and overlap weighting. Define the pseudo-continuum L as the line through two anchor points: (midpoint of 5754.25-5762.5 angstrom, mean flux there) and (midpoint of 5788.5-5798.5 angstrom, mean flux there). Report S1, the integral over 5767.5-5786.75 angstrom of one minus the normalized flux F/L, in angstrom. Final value 1.6 angstrom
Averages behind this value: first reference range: 1.96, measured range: 1.57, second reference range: 1.48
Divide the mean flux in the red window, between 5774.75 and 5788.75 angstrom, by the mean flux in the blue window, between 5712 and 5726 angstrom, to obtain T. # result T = 0.8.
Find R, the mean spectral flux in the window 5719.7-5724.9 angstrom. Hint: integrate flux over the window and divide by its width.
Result 2.21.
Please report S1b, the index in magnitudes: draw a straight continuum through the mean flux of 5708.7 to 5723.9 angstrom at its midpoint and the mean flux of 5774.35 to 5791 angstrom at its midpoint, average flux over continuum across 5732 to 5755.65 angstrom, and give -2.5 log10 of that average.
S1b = 0.05 mag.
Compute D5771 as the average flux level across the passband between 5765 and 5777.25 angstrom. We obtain 1.62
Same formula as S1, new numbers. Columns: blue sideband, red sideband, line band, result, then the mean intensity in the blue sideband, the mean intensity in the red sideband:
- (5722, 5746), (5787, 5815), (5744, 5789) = -4.86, 1.52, 1.41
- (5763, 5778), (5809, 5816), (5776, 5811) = -0.55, 1.6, 1.29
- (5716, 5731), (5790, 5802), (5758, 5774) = -1.20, 1.82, 1.5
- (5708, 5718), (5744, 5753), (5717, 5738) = -2.32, 1.45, 1.65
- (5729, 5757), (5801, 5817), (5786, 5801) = -0.85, 1.56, 1.32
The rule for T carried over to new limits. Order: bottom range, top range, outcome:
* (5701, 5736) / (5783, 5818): 0.90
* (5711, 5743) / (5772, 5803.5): 0.90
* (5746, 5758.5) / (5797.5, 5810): 0.84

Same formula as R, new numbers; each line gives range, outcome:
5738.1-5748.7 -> 1.75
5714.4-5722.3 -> 2.2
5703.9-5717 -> 1.36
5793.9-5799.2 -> 1.6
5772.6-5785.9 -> 1.47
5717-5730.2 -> 1.85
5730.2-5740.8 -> 1.48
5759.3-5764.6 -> 1.71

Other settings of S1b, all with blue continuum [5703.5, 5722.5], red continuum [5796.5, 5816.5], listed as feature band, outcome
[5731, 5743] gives 0.07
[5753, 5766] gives -0.17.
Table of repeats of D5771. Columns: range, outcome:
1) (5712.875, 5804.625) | 1.61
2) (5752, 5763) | 1.82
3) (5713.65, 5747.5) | 1.69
